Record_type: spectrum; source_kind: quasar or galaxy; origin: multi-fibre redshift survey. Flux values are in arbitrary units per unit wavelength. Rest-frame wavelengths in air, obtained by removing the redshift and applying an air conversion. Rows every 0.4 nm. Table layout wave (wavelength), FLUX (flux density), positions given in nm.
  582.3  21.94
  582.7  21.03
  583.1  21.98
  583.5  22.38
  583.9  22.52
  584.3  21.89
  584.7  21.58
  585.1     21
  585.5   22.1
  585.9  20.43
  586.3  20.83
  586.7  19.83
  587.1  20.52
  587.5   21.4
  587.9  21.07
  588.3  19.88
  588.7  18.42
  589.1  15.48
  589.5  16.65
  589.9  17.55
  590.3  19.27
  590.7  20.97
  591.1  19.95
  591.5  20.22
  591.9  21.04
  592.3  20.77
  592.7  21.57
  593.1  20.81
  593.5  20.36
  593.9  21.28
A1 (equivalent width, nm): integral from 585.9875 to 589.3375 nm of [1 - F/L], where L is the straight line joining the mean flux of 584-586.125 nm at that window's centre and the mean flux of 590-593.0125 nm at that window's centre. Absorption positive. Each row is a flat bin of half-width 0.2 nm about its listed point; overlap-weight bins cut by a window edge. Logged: 0.220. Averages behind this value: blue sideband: 21.4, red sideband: 20.5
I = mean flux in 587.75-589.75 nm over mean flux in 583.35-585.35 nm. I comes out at 0.83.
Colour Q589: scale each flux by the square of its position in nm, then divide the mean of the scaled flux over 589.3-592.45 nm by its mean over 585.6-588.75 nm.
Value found 0.97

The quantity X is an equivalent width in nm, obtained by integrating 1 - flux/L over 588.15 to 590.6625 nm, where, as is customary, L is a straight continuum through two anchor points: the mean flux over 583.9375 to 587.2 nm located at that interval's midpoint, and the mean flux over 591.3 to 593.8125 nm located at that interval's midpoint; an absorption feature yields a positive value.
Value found 0.35 nm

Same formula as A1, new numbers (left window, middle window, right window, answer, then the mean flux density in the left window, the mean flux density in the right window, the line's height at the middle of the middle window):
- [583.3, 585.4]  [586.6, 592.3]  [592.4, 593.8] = 0.49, 21.9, 20.9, 21.3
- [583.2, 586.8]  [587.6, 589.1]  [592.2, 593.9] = 0.14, 21.5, 20.9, 21.2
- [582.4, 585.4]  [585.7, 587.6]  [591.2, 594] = 0.08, 21.8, 20.8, 21.5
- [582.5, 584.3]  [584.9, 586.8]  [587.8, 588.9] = -0.01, 22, 19.7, 20.8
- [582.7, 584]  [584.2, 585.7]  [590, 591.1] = 0.00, 22.1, 19.9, 21.6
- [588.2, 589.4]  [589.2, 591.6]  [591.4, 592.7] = 0.04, 17.7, 20.8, 19.2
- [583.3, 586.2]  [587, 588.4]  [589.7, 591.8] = -0.01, 21.7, 19.7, 20.7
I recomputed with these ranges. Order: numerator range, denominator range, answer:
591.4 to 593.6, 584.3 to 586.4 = 0.98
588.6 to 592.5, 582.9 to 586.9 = 0.89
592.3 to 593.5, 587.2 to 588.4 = 1.01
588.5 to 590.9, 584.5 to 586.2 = 0.85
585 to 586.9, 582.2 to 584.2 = 0.95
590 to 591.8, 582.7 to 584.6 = 0.91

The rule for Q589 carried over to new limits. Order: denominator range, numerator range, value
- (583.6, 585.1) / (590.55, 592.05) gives 0.96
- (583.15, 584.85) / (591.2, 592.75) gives 0.97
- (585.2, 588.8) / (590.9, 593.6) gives 1.02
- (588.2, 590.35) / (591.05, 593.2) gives 1.19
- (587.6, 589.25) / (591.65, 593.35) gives 1.12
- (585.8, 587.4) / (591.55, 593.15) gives 1.05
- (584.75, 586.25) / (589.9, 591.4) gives 0.95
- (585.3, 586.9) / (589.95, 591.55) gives 0.97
